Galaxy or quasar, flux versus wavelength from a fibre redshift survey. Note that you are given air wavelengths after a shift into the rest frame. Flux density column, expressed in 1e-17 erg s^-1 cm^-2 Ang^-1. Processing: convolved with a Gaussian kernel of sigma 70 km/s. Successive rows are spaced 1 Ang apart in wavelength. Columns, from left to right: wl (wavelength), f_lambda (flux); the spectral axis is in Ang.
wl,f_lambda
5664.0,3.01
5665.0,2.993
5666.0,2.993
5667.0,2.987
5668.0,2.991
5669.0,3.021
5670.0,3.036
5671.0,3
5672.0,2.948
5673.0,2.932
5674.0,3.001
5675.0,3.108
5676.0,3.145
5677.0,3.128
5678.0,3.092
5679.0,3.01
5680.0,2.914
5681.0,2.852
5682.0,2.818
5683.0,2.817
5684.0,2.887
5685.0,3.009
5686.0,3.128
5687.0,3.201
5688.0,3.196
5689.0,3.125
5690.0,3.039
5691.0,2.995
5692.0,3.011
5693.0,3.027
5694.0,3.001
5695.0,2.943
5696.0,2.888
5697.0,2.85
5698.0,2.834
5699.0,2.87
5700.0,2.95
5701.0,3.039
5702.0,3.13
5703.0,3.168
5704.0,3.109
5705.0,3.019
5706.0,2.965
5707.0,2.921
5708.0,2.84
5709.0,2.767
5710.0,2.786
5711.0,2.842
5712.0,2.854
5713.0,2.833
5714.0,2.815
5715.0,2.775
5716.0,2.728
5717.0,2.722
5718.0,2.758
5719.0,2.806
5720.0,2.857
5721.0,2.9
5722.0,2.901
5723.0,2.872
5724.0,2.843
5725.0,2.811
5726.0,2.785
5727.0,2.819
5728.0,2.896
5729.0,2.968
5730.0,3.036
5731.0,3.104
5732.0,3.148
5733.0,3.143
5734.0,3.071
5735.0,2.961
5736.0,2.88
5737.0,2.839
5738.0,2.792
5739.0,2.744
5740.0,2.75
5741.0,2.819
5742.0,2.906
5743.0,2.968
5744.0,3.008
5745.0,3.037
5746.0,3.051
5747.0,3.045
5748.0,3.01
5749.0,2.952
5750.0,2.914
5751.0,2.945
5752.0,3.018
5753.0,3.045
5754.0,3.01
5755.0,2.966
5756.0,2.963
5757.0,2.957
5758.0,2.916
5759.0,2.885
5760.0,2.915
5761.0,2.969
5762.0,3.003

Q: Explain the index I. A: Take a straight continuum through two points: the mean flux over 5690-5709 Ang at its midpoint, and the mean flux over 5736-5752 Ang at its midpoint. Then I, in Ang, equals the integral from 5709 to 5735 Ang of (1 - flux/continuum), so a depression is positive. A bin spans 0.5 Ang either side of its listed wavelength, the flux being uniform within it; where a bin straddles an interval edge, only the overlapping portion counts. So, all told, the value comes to 0.6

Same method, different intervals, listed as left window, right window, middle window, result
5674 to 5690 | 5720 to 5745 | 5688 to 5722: 0.7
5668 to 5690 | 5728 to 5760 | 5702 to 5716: 0.4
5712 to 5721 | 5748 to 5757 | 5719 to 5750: -0.4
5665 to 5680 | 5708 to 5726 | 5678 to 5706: -0.6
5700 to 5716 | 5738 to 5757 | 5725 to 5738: -0.1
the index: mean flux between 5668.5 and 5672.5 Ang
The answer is 3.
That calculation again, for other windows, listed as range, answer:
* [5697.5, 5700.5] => 2.88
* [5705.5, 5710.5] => 2.86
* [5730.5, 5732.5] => 3.13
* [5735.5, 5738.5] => 2.84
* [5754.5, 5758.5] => 2.95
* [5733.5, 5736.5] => 2.97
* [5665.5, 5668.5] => 2.99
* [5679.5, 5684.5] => 2.86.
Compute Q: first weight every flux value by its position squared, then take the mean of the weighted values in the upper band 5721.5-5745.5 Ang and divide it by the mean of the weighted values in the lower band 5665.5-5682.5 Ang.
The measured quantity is 0.99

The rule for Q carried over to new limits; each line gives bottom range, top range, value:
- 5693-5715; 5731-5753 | 1.03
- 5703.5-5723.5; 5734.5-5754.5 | 1.04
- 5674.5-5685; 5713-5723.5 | 0.96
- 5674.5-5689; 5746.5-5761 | 1.01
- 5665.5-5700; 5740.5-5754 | 1.02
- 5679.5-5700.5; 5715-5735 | 0.99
